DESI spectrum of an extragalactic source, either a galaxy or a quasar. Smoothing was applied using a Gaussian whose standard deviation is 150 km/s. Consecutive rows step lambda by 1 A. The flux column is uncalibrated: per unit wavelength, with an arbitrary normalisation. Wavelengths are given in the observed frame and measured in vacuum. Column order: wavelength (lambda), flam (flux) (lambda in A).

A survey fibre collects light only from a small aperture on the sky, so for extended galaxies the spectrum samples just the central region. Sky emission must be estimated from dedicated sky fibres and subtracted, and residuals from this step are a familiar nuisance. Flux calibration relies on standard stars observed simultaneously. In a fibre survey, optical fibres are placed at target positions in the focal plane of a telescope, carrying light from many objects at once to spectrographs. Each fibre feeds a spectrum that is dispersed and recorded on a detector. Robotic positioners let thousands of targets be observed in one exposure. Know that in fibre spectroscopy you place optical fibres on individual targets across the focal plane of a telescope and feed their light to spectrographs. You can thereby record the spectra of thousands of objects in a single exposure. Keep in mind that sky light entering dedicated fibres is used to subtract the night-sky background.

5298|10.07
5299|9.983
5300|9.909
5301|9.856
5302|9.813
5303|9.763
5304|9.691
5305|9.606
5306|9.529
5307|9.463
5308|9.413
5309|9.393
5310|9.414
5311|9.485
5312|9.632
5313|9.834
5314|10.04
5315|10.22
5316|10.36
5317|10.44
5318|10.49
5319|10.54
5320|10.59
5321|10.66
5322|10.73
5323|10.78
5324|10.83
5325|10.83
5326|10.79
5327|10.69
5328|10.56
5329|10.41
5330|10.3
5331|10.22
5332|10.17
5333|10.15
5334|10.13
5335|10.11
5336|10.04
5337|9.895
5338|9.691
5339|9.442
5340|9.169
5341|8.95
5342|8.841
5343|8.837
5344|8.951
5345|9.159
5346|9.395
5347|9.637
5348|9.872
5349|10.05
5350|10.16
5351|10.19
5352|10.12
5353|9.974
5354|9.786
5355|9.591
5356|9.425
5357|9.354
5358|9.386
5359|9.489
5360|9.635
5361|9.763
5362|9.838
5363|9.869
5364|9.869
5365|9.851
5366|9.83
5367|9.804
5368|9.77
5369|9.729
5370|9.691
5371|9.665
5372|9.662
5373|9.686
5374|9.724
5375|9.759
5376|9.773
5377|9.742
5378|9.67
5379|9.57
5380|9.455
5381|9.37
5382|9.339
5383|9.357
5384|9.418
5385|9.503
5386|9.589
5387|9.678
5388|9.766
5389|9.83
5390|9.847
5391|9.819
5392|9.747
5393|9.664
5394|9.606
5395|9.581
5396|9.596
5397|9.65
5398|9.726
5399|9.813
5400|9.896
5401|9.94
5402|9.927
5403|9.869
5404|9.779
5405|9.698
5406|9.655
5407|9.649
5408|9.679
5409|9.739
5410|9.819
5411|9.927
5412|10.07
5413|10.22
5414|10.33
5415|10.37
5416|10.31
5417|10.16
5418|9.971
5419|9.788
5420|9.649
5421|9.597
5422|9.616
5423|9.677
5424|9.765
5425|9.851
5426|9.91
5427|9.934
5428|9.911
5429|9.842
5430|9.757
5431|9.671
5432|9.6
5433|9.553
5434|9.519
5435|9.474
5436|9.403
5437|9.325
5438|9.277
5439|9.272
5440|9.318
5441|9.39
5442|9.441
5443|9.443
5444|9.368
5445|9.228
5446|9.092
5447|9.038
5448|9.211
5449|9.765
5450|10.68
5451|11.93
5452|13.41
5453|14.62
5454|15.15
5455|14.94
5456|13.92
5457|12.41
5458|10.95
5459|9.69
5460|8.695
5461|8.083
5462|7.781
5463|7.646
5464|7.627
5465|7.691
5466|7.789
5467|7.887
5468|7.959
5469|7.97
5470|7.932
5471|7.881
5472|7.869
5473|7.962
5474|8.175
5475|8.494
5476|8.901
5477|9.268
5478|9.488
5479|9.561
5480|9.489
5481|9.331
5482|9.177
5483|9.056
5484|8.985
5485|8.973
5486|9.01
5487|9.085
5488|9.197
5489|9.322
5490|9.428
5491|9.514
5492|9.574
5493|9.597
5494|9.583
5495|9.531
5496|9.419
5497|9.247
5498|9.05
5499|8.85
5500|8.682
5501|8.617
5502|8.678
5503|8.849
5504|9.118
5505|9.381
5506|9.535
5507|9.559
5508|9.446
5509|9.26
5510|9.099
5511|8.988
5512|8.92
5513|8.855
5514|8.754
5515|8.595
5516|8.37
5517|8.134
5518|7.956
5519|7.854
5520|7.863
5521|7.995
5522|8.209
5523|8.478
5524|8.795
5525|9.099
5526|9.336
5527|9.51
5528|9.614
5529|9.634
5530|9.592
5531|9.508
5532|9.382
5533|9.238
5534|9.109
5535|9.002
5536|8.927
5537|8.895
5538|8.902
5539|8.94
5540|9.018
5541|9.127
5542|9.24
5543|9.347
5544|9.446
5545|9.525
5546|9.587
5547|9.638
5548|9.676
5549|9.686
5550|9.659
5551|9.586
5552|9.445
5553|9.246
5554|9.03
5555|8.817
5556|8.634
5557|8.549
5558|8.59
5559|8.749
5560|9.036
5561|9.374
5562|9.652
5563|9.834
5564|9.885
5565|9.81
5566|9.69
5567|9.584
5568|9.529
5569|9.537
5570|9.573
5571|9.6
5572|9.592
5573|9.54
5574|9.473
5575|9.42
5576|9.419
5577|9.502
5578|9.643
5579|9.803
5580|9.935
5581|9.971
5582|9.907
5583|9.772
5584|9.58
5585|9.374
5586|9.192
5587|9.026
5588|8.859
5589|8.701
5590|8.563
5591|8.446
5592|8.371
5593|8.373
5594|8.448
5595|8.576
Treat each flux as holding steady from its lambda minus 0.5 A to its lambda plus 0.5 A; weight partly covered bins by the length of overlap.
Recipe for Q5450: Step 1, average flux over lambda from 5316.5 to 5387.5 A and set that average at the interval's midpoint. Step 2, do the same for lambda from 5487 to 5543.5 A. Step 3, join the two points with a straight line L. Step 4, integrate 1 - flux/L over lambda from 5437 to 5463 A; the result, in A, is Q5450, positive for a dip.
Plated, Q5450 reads -3.1 A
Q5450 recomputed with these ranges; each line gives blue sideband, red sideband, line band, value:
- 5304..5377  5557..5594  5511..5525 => 1.6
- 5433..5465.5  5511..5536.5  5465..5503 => 2.6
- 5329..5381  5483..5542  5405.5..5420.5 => -0.8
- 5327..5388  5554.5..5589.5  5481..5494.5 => 0.4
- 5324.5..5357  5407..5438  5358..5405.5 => 0.6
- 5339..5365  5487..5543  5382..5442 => -2.3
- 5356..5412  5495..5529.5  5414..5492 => -2.9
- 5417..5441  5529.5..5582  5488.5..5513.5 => 0.8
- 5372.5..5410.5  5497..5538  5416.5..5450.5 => -0.6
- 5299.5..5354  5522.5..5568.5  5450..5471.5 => -1.3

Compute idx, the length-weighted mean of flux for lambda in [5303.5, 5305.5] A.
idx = 9.65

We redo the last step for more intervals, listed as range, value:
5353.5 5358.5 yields 9.51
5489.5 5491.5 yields 9.47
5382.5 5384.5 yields 9.39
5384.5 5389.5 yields 9.67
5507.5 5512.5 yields 9.14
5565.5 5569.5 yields 9.59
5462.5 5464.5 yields 7.64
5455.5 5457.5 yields 13.2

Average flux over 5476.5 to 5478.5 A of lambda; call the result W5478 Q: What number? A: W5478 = 9.38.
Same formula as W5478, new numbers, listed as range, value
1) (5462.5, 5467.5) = 7.73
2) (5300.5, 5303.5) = 9.81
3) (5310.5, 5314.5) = 9.75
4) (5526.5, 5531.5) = 9.57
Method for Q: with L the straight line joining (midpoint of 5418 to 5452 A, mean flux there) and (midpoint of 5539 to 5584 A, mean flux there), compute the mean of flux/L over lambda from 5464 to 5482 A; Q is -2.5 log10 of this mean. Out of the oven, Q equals 0.14 mag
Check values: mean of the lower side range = 9.71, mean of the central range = 8.45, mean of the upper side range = 9.44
